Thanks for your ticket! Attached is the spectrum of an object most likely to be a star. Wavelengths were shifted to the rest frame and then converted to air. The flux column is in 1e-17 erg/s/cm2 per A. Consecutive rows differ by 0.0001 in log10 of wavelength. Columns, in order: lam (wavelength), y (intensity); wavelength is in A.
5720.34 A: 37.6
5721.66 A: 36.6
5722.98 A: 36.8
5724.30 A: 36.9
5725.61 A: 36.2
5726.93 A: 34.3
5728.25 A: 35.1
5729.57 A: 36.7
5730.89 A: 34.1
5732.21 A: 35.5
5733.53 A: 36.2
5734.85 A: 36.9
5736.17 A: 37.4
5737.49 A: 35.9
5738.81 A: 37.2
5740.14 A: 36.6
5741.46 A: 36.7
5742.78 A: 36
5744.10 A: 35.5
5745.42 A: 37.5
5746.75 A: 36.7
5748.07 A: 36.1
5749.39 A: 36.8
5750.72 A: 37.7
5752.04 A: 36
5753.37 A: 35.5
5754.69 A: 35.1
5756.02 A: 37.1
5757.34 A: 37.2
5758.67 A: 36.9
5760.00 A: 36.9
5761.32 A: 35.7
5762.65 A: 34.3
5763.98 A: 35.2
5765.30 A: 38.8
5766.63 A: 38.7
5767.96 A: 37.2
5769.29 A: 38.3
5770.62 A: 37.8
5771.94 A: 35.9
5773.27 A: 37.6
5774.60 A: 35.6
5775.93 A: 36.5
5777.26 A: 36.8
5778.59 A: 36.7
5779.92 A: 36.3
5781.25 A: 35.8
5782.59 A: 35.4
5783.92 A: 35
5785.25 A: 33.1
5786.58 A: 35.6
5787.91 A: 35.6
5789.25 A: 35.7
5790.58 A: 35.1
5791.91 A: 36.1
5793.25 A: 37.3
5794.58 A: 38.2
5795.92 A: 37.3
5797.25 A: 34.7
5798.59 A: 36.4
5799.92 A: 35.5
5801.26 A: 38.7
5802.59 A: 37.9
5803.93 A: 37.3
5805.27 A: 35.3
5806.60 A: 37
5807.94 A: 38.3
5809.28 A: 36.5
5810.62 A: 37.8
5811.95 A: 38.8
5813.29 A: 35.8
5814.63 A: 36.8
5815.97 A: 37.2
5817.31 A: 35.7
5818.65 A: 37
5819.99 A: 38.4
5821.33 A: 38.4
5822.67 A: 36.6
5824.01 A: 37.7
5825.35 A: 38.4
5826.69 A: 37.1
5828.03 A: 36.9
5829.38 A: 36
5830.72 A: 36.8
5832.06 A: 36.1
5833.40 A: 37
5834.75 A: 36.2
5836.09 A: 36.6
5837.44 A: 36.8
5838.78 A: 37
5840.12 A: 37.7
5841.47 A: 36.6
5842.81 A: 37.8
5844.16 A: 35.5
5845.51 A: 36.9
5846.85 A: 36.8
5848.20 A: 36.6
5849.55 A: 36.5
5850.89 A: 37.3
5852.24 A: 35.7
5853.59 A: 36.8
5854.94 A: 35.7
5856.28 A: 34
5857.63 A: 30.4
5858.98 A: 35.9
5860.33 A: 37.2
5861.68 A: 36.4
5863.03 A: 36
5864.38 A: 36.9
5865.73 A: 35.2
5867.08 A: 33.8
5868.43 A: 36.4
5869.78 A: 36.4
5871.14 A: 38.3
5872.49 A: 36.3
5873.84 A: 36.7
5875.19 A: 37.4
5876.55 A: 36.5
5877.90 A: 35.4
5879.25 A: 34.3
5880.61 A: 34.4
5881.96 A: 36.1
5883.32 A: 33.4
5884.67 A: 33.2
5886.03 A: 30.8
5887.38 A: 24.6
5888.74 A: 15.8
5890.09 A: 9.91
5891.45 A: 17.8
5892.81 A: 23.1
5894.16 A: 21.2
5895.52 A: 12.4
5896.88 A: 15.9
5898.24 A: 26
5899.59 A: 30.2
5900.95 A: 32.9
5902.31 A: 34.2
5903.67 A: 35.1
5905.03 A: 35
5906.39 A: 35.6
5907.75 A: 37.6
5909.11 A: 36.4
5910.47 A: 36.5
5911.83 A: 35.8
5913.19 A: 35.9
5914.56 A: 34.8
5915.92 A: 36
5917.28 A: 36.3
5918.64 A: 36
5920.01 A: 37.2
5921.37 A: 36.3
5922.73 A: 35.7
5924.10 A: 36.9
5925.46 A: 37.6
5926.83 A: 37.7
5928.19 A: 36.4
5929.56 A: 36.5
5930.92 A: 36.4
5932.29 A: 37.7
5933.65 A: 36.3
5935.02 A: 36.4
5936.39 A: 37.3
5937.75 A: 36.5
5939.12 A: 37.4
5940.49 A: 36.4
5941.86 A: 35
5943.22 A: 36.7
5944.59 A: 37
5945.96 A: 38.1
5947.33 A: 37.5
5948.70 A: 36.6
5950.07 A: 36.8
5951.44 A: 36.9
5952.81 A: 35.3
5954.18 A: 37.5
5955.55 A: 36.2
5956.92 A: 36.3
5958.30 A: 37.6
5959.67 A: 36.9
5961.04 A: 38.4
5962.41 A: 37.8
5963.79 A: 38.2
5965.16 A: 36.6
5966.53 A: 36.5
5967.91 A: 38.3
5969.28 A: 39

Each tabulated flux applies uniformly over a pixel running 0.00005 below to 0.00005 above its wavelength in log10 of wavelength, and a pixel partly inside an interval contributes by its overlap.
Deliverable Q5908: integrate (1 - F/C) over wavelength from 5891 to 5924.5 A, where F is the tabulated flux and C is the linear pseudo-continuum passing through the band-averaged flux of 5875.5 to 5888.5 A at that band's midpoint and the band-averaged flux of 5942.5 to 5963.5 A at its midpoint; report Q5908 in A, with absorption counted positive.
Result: 2.6 A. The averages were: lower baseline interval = 32.7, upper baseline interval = 37.1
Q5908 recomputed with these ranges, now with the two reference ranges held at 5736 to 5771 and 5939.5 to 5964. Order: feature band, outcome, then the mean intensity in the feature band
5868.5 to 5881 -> 0.20 A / 36.2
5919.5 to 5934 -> 0.04 A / 36.8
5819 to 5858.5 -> 0.24 A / 36.6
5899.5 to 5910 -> 0.56 A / 34.9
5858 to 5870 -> 0.31 A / 35.9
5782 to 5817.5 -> 0.26 A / 36.5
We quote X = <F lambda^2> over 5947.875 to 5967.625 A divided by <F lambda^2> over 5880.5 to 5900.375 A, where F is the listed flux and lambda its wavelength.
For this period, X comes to 1.57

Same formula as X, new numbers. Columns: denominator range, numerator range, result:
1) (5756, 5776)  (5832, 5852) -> 1.02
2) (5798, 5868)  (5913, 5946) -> 1.03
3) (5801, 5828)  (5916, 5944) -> 1.02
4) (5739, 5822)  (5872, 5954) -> 0.95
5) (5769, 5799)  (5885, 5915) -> 0.81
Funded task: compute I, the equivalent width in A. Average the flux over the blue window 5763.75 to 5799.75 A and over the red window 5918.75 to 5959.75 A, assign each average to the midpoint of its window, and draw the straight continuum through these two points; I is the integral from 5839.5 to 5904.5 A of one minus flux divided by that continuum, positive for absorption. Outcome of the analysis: 7.7 A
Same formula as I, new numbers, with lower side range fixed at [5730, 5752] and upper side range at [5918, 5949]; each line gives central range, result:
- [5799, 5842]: -0.6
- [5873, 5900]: 6.9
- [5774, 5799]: 0.4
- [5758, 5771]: -0.2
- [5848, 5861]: 0.4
